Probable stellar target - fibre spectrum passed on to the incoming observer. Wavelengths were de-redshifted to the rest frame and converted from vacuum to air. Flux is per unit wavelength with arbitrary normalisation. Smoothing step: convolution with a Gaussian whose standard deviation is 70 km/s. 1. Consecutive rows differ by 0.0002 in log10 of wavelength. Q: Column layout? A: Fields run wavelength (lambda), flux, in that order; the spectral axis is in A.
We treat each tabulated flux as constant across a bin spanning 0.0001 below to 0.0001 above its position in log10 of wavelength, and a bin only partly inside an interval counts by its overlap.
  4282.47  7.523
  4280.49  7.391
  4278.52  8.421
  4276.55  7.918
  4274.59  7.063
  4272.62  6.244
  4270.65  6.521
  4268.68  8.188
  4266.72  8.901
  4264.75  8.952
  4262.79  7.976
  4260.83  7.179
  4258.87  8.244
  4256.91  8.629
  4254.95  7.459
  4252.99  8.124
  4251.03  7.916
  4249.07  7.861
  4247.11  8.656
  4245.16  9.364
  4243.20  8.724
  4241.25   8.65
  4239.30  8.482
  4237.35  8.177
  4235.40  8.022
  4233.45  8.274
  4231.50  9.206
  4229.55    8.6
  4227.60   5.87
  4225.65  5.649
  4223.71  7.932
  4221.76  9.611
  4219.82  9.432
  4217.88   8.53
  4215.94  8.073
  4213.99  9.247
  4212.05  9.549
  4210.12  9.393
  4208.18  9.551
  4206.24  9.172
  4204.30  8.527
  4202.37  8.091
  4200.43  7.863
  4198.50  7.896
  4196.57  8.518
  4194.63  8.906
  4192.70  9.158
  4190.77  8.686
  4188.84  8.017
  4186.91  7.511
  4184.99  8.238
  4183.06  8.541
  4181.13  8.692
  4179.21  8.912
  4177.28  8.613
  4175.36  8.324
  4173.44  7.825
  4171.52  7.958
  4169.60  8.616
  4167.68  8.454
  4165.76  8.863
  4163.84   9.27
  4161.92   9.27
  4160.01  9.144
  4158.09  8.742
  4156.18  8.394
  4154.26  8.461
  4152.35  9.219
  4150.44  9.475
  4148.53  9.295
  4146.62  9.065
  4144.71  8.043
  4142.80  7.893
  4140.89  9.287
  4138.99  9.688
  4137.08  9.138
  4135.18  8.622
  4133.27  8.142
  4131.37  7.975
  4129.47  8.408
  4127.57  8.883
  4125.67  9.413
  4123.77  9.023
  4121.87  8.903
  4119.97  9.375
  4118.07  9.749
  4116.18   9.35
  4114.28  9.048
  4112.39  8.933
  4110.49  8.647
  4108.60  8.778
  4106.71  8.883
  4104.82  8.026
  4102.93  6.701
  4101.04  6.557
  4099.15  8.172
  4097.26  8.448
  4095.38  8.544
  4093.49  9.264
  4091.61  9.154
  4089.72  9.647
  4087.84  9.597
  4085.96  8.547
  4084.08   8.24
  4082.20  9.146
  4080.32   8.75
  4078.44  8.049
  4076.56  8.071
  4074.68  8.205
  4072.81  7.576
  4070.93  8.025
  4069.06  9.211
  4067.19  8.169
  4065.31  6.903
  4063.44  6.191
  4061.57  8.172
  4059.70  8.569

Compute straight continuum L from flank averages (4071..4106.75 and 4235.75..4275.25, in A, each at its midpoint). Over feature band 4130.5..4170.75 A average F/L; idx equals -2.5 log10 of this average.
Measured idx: -0.07 mag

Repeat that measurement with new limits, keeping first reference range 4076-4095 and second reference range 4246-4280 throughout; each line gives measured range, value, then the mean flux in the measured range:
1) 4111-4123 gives -0.06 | 9.2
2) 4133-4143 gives -0.04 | 8.91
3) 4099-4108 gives 0.14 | 7.67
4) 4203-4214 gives -0.13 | 9.21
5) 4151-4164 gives -0.06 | 8.93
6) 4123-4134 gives 0.00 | 8.65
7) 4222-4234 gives 0.06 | 7.68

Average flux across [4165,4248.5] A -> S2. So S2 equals 8.47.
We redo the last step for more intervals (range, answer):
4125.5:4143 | 8.75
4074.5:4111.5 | 8.48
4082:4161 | 8.76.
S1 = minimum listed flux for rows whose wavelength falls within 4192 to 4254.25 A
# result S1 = 5.649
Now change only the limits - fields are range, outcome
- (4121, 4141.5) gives 7.975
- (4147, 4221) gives 7.511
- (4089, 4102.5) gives 6.557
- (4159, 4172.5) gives 7.958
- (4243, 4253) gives 7.861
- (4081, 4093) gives 8.24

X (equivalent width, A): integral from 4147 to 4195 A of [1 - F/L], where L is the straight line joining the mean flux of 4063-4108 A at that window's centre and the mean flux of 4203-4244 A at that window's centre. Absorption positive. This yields -1.4 A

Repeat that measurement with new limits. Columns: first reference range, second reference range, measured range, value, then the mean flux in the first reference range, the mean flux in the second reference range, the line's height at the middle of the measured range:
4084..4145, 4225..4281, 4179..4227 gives -1.6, 8.71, 7.97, 8.24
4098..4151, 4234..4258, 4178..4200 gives 0.1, 8.69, 8.34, 8.5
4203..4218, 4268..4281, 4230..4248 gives -0.7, 9.01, 7.37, 8.28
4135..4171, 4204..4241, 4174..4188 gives 0.6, 8.89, 8.49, 8.73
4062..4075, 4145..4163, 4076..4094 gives -1.9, 7.75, 8.97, 7.99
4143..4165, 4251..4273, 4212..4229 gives 0.3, 8.91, 7.9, 8.29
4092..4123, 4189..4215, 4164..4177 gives 0.5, 8.6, 8.78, 8.72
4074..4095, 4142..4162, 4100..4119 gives 0.7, 8.79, 8.81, 8.79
